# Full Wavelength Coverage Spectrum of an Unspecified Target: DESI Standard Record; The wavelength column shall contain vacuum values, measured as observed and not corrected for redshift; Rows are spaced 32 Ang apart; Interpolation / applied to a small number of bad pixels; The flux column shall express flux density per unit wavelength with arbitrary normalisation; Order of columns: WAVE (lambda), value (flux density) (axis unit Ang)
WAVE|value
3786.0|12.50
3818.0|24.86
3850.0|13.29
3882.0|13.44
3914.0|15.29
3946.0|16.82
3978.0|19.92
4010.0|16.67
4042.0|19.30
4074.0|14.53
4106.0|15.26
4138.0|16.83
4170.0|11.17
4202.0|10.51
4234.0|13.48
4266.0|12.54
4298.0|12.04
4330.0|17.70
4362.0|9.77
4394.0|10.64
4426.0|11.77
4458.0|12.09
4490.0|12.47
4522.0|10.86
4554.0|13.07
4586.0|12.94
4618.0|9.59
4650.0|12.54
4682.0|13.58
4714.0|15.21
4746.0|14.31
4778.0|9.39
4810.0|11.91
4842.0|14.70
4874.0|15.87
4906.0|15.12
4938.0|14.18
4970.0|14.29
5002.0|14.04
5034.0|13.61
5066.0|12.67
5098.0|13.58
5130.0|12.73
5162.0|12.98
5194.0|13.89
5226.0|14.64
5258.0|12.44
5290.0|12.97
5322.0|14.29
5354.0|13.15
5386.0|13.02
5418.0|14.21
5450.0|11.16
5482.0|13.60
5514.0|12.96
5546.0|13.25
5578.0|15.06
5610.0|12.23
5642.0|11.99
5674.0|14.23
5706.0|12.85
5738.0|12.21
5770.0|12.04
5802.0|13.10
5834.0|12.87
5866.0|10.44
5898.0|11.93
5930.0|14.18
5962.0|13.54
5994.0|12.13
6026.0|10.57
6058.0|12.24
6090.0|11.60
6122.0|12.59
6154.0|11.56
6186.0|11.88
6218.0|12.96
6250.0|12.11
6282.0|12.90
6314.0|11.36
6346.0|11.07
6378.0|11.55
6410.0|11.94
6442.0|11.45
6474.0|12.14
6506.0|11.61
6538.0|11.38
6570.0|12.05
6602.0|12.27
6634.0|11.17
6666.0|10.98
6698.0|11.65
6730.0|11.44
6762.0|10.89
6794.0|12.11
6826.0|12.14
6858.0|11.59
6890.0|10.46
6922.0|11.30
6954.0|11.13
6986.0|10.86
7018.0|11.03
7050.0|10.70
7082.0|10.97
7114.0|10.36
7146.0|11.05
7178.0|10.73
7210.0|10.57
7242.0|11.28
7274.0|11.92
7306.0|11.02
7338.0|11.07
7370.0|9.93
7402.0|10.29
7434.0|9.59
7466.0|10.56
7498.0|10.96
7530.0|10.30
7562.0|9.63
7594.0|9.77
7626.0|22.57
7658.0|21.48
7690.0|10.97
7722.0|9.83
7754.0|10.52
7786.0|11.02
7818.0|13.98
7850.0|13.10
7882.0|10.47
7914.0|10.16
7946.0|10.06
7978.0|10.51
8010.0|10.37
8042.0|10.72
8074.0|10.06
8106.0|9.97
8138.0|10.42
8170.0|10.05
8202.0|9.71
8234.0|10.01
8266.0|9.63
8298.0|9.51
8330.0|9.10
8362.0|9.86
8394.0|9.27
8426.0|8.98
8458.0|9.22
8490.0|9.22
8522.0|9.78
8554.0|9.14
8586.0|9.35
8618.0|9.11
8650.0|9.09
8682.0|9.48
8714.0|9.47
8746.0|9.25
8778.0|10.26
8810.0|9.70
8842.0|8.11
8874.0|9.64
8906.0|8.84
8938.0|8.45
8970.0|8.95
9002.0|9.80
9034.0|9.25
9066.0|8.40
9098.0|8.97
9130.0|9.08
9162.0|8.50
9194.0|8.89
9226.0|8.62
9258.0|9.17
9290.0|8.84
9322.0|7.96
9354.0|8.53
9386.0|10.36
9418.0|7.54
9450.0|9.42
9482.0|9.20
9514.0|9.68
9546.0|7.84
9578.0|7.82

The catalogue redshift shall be 0.164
